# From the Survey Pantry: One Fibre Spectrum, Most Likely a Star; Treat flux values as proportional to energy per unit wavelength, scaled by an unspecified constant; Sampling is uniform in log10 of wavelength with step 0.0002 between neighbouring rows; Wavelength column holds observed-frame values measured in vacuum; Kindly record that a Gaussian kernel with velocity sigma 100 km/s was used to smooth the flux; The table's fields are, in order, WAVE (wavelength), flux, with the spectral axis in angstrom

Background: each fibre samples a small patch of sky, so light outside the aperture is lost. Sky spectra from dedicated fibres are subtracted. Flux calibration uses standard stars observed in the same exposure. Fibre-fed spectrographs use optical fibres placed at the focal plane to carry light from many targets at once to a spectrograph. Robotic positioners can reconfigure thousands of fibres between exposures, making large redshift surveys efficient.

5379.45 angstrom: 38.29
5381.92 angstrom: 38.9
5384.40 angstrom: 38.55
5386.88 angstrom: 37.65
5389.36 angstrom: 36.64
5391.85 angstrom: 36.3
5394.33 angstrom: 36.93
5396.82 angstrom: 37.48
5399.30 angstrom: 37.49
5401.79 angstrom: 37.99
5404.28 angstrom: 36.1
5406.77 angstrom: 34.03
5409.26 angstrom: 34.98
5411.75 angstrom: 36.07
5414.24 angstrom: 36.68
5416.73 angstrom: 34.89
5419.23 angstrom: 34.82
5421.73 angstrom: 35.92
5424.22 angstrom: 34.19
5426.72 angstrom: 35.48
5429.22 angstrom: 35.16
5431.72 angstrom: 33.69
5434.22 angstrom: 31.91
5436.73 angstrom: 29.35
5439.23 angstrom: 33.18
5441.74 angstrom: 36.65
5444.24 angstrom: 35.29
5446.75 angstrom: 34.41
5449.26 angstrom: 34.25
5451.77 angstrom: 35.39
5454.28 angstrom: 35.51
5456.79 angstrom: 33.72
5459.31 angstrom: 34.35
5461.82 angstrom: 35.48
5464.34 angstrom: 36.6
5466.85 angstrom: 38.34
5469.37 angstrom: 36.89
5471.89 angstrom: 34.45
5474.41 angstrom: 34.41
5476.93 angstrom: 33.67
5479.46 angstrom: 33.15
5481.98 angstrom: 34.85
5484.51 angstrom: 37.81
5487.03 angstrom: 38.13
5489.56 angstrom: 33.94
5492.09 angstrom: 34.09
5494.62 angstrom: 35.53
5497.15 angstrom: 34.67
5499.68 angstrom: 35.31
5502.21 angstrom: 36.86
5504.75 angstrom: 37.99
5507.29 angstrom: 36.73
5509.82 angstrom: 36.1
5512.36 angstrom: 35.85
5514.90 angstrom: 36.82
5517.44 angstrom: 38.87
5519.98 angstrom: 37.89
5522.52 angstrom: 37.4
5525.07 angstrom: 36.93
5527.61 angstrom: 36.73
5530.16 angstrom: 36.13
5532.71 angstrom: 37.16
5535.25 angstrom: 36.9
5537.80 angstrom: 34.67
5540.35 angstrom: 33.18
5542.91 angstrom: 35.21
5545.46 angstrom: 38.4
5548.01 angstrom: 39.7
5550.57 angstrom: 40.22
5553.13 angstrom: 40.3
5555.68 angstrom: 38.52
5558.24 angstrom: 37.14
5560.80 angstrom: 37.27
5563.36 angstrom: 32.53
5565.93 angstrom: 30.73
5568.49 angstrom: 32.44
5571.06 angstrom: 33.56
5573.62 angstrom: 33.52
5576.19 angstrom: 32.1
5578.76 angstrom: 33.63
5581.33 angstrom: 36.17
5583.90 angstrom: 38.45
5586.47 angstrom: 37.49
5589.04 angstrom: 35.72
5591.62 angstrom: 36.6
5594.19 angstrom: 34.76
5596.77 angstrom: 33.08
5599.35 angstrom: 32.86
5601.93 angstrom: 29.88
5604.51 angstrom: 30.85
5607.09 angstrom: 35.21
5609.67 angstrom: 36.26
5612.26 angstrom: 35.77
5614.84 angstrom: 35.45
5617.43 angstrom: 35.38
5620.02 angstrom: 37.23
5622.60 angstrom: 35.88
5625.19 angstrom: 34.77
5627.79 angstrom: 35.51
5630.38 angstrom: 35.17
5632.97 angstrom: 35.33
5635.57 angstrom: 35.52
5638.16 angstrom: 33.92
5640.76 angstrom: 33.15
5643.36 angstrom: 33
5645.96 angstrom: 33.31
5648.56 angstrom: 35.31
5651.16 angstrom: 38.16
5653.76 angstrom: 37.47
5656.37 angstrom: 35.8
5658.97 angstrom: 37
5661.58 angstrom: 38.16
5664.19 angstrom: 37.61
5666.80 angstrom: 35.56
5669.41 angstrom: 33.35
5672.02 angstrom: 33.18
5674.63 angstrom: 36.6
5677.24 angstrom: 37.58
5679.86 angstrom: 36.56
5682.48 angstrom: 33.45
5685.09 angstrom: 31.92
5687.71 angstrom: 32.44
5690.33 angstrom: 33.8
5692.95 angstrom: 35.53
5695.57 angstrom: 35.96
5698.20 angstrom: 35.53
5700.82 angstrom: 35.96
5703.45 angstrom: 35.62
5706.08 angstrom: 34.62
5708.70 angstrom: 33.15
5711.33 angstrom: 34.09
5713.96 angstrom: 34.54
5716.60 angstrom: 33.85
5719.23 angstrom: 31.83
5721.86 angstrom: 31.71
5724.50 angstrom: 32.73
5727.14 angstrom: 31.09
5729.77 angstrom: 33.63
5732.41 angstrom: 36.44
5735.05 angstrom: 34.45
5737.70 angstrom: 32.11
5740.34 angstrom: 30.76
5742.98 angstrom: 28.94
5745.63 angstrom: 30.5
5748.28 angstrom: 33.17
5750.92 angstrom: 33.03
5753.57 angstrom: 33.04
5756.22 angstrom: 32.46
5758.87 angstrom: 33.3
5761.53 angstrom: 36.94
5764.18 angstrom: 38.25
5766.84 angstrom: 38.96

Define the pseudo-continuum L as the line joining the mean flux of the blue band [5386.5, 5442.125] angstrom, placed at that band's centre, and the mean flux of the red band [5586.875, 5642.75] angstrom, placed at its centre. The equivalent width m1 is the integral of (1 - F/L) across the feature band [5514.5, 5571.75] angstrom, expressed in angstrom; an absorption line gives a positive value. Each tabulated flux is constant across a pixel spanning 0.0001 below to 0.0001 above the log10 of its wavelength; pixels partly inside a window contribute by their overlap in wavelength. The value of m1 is -2.6 angstrom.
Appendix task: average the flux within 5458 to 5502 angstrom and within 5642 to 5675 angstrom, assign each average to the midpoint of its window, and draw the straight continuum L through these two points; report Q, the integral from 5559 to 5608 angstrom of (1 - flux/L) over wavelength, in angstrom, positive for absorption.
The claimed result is 2.1 angstrom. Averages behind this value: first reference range 35.4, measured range 34.1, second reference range 35.7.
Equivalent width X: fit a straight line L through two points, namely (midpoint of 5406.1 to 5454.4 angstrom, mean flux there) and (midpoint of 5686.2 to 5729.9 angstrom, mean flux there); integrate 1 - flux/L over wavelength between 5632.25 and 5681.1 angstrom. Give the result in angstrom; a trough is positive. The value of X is -2.3 angstrom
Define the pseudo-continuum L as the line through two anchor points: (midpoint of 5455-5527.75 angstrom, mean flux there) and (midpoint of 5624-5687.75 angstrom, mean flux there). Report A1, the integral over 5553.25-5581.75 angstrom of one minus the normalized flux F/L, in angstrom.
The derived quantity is 0.90 angstrom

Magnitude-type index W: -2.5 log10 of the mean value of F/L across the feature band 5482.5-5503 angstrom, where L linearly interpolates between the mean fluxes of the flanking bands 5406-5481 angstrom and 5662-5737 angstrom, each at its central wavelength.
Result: -0.03 mag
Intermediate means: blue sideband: 34.8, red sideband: 34.4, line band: 35.7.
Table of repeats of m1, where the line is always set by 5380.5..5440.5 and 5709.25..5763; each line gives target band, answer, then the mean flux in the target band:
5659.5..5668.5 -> -0.9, 36.9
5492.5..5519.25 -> -1.2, 36.4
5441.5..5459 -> 0.2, 34.9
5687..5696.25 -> -0.3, 34.5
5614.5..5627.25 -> -0.7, 35.7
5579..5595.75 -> -1.0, 36.3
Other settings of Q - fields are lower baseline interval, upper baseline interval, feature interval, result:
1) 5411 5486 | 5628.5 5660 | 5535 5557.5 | -1.5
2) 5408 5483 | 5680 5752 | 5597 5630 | -0.6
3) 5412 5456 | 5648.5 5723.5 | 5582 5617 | 0.0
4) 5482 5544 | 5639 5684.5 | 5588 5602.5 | 0.8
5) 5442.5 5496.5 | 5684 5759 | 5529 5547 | -0.7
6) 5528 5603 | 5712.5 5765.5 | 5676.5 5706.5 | -1.0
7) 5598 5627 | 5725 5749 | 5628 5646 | -0.1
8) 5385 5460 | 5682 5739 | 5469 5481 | 0.2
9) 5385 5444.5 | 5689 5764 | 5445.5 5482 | 0.1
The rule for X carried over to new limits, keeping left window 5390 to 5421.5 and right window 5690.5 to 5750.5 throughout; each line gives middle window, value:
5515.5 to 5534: -1.14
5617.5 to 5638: -0.76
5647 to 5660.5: -1.06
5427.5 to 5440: 1.10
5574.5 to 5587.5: -0.31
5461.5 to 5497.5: 0.03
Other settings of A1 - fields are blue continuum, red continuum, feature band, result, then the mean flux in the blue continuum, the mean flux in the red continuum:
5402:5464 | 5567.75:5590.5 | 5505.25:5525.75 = -1.36 angstrom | 34.7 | 34.9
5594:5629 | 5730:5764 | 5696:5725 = -0.49 angstrom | 34.5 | 33.1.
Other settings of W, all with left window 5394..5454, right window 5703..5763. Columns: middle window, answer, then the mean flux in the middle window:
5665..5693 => -0.035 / 34.6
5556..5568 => -0.013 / 34.6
